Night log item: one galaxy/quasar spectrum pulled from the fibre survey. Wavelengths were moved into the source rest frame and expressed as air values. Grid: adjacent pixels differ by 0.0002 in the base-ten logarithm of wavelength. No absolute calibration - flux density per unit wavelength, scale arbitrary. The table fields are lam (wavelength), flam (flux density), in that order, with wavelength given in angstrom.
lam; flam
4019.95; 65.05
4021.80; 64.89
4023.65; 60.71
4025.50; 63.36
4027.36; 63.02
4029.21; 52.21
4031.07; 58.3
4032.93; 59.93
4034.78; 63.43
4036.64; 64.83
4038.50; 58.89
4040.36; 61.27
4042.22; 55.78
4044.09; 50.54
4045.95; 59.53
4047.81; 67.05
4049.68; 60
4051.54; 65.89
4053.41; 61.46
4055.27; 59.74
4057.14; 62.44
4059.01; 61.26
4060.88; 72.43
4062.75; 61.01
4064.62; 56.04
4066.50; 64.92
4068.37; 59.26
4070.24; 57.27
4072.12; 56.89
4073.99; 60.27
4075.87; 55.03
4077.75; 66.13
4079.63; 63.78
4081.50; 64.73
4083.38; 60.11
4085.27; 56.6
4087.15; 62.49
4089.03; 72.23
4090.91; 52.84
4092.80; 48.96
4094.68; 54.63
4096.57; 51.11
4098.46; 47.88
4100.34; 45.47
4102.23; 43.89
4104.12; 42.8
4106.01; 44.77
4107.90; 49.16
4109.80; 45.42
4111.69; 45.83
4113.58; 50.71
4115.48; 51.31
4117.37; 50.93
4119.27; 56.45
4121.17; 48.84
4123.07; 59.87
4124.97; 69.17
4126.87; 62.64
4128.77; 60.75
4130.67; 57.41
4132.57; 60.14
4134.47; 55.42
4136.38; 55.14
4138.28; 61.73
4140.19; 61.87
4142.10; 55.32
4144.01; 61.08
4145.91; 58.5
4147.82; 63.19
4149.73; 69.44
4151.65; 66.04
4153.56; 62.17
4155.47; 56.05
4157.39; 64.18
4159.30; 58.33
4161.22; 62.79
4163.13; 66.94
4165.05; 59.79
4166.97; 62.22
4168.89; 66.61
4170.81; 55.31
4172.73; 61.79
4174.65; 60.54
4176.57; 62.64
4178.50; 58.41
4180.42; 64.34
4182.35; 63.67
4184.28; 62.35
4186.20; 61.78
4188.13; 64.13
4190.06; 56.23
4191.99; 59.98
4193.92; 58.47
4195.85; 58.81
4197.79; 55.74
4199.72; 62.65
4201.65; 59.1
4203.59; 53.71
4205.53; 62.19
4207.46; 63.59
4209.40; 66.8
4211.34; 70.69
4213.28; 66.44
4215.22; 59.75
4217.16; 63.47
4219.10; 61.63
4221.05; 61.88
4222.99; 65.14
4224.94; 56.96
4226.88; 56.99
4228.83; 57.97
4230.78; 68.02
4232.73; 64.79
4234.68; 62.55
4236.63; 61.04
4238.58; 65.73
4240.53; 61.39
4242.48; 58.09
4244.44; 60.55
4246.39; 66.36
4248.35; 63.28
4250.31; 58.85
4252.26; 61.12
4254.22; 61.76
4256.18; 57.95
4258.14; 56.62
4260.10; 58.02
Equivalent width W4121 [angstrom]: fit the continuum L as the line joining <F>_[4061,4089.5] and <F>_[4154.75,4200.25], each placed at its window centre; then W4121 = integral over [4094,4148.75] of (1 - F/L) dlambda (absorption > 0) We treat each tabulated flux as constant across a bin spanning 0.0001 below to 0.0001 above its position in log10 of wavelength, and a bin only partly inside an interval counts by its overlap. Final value 6.2 angstrom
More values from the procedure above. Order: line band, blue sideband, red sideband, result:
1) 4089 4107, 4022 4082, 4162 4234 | 3.5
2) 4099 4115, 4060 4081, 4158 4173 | 4.0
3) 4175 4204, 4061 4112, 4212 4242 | 0.1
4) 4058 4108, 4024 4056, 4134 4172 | 3.1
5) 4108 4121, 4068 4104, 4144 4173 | 1.9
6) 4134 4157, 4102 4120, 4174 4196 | -2.8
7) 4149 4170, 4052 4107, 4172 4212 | -1.0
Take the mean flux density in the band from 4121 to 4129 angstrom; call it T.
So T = 61.3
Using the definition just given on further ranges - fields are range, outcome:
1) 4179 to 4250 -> 61.8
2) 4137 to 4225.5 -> 61.6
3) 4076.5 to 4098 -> 59.1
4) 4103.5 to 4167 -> 57.6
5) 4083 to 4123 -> 51.6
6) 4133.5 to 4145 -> 58.4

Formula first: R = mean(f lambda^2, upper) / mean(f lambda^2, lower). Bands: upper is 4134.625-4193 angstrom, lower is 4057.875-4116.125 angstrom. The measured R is 1.14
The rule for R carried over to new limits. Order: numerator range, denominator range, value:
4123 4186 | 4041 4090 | 1.05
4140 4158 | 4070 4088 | 1.06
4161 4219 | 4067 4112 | 1.18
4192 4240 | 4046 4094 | 1.09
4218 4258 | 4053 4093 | 1.09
